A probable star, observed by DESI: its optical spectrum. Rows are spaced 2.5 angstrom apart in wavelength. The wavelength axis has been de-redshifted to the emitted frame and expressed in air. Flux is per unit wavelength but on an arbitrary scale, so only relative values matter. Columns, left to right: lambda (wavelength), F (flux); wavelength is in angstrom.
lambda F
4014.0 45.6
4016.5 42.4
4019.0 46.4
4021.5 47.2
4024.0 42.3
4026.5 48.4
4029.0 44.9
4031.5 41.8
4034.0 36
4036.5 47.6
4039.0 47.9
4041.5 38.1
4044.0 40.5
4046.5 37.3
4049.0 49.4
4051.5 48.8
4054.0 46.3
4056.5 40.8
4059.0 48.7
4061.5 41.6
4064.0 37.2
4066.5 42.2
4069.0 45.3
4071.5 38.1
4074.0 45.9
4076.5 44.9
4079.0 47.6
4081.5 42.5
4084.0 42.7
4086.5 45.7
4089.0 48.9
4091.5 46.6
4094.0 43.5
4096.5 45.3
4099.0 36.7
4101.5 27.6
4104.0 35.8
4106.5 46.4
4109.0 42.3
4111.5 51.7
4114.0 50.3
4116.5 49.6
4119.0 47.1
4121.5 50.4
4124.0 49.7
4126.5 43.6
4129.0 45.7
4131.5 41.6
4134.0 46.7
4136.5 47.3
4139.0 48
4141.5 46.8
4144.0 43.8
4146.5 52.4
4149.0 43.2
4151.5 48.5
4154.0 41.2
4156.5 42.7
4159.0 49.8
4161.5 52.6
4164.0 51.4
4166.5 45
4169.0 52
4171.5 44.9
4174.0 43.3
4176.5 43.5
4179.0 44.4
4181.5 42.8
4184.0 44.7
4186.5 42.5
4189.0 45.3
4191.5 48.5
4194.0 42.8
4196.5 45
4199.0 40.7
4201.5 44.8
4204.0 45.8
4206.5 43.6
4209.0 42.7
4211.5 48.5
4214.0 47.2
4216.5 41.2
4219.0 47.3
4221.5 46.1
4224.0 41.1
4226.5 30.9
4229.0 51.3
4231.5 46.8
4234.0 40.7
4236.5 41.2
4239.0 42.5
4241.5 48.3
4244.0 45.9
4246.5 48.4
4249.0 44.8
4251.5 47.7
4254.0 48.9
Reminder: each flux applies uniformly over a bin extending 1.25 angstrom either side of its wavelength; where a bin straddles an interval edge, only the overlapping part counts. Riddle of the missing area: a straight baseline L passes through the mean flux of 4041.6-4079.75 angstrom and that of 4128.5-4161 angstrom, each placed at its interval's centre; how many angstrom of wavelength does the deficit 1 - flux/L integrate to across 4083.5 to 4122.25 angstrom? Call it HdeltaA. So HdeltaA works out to 0.4 angstrom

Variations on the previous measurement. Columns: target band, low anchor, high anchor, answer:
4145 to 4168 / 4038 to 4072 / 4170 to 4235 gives -1.9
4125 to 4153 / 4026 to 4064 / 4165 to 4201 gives -1.1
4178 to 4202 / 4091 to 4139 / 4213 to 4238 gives -0.2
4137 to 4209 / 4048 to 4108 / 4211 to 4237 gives -3.4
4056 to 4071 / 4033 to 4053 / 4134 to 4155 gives 0.5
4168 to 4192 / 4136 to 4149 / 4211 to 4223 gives 0.8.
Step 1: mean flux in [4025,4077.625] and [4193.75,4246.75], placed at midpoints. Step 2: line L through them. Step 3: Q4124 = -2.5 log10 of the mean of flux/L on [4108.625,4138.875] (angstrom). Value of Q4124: -0.086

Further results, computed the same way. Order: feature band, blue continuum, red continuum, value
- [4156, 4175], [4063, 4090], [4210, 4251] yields -0.089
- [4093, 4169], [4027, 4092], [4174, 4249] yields -0.040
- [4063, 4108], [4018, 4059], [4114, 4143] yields 0.080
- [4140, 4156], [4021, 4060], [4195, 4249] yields -0.040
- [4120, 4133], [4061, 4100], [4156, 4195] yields -0.035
